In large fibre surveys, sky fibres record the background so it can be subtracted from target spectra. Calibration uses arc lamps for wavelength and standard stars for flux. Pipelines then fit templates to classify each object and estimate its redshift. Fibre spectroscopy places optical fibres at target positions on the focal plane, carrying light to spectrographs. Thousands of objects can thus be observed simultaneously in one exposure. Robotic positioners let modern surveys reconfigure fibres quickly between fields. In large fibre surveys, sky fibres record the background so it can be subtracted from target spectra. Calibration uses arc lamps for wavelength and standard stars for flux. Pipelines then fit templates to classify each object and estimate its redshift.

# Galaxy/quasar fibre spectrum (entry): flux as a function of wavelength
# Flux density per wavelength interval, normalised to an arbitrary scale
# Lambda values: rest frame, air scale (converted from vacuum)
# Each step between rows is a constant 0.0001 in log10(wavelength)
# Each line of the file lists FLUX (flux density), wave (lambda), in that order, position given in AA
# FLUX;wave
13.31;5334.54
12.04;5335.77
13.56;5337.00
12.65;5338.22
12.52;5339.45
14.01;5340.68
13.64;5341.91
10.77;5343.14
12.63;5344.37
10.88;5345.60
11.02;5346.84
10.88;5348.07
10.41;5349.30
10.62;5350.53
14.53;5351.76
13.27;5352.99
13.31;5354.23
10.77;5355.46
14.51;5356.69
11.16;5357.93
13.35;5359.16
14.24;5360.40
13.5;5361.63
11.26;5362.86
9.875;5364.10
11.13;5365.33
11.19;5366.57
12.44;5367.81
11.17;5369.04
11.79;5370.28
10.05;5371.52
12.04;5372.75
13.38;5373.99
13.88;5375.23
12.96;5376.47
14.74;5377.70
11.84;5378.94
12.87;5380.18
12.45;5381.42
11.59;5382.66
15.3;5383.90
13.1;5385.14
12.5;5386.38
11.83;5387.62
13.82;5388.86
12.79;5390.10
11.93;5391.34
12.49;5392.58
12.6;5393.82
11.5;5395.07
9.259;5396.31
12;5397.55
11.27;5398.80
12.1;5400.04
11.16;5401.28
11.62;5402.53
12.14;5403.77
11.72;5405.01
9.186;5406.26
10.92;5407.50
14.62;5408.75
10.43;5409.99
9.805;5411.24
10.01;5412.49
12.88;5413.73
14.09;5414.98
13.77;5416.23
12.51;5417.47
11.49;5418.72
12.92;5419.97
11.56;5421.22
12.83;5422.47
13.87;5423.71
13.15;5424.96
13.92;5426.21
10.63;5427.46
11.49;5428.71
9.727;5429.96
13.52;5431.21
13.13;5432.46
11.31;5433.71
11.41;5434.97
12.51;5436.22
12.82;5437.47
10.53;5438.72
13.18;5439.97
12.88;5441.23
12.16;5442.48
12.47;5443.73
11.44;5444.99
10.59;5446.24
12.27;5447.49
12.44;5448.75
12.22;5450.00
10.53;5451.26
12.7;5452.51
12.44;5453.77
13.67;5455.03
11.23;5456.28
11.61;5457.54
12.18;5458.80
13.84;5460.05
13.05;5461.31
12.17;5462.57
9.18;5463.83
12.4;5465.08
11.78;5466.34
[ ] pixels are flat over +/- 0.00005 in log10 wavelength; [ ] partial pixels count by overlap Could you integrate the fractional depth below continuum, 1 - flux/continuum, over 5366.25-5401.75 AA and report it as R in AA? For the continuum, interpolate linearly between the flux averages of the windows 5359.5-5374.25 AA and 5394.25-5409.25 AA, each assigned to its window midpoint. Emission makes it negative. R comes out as -2.0 AA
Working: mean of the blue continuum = 11.8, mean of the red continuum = 11.4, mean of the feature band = 12.3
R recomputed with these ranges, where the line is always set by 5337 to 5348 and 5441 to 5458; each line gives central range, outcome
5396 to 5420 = 0.8 AA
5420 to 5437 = -0.3 AA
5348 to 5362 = -0.4 AA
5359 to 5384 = -0.3 AA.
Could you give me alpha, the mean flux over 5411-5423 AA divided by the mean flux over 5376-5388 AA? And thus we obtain 0.9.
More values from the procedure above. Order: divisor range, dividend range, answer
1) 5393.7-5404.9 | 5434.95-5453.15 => 1.05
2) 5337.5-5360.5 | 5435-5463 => 0.99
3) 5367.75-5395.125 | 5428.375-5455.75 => 0.96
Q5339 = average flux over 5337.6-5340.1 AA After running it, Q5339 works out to 12.7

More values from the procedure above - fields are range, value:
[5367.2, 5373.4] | 11.5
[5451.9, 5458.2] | 12.3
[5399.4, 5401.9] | 11.7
